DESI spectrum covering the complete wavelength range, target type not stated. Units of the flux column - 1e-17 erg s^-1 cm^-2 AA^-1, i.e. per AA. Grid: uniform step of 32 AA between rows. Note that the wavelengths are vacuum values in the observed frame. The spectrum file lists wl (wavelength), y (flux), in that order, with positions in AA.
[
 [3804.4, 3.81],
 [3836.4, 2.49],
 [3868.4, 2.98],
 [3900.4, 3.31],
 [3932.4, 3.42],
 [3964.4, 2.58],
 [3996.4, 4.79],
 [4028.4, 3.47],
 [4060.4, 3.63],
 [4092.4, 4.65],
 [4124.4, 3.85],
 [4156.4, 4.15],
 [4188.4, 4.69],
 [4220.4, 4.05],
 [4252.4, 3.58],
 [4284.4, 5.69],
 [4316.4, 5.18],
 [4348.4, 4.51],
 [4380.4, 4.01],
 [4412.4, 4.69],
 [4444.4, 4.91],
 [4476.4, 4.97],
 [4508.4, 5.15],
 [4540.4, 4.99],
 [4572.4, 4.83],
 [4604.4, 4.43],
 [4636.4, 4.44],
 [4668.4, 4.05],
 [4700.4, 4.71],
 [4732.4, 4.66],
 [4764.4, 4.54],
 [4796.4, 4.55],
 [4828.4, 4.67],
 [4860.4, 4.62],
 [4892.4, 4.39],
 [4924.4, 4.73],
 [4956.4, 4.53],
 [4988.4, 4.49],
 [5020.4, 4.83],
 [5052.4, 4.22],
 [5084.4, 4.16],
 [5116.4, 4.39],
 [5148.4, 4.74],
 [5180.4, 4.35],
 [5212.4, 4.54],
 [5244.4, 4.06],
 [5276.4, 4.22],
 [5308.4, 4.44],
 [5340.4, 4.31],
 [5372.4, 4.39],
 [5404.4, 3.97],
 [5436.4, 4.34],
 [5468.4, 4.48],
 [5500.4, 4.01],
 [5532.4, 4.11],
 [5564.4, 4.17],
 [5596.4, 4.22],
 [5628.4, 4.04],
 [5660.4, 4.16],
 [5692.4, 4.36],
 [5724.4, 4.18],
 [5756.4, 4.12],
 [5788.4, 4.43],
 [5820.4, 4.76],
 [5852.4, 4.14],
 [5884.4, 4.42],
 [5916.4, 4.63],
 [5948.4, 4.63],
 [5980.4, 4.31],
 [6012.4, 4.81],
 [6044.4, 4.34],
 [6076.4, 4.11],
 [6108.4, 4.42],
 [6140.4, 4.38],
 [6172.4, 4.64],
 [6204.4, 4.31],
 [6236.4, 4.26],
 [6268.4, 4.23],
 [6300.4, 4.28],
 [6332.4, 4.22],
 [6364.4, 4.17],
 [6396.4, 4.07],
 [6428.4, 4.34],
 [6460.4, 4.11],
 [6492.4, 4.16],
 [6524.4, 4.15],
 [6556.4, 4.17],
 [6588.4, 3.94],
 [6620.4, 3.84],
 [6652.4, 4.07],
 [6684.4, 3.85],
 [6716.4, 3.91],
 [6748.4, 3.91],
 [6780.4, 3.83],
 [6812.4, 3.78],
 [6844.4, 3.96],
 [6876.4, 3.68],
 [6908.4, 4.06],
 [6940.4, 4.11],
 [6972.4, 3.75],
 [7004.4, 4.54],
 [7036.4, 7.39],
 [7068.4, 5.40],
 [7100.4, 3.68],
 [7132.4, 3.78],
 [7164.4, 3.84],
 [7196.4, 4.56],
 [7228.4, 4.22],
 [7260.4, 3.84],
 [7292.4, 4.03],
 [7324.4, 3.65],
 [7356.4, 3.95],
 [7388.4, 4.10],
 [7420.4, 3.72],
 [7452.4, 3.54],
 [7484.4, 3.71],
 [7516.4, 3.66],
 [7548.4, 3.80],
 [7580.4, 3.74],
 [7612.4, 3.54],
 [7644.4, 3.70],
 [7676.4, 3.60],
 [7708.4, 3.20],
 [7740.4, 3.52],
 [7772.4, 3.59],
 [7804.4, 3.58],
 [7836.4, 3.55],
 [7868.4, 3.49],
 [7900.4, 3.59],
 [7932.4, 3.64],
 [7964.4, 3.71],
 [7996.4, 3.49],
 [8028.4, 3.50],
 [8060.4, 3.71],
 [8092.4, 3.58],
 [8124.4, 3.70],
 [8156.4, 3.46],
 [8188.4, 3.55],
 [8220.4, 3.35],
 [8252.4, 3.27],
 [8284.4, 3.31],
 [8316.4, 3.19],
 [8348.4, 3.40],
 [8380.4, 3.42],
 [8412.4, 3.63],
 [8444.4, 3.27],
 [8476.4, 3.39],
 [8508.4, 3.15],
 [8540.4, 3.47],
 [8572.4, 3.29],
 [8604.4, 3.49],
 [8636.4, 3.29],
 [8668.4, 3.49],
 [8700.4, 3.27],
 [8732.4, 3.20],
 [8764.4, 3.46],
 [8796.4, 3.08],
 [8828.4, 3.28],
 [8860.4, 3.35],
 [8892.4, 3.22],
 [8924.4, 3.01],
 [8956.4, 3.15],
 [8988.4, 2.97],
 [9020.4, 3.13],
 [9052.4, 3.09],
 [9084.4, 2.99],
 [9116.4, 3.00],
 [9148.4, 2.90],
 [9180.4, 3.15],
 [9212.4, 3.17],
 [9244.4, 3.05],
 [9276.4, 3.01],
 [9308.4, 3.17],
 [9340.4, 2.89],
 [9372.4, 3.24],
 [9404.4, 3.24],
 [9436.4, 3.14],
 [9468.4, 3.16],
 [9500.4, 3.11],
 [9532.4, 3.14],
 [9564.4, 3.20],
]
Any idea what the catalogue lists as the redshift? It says 0.07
